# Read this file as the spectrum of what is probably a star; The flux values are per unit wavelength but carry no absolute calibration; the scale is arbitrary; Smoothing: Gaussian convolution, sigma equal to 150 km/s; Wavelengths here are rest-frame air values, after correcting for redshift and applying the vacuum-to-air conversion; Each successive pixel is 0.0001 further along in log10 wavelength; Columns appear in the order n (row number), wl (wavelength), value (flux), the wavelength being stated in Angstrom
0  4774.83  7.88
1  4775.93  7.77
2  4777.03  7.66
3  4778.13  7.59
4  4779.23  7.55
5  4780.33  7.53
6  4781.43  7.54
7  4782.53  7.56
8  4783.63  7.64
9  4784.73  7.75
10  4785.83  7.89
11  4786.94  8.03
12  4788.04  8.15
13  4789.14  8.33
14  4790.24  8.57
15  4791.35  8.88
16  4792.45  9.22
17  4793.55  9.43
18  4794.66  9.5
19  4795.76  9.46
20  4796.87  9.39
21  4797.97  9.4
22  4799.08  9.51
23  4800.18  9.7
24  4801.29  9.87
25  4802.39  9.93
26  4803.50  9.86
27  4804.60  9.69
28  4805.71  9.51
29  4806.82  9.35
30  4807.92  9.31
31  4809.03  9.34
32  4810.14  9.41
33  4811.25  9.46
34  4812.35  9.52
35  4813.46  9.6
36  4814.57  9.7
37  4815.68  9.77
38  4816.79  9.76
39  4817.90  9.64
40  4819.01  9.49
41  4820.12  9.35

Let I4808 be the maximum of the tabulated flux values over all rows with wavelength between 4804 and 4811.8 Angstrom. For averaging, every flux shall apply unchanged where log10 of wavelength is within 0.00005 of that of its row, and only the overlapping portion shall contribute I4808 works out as 9.69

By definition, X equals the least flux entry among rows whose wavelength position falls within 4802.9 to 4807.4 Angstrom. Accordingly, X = 9.35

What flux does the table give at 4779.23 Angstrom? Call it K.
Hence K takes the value 7.55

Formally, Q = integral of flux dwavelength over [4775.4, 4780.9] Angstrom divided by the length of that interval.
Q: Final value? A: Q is 7.62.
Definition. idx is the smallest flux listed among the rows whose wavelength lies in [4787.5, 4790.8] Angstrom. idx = 8.15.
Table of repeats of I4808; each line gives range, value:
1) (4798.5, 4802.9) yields 9.93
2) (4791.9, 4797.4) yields 9.5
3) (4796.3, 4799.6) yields 9.51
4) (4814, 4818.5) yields 9.77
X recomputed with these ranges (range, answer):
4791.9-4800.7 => 9.22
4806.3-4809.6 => 9.31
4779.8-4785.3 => 7.53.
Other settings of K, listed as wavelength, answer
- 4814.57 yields 9.7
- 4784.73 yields 7.75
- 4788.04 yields 8.15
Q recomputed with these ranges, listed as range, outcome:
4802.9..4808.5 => 9.54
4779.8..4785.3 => 7.61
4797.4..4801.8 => 9.62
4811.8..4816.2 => 9.65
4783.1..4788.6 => 7.89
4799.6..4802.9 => 9.85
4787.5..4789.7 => 8.26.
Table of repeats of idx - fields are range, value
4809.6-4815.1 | 9.41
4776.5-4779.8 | 7.55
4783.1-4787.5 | 7.64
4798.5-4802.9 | 9.51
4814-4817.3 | 9.7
